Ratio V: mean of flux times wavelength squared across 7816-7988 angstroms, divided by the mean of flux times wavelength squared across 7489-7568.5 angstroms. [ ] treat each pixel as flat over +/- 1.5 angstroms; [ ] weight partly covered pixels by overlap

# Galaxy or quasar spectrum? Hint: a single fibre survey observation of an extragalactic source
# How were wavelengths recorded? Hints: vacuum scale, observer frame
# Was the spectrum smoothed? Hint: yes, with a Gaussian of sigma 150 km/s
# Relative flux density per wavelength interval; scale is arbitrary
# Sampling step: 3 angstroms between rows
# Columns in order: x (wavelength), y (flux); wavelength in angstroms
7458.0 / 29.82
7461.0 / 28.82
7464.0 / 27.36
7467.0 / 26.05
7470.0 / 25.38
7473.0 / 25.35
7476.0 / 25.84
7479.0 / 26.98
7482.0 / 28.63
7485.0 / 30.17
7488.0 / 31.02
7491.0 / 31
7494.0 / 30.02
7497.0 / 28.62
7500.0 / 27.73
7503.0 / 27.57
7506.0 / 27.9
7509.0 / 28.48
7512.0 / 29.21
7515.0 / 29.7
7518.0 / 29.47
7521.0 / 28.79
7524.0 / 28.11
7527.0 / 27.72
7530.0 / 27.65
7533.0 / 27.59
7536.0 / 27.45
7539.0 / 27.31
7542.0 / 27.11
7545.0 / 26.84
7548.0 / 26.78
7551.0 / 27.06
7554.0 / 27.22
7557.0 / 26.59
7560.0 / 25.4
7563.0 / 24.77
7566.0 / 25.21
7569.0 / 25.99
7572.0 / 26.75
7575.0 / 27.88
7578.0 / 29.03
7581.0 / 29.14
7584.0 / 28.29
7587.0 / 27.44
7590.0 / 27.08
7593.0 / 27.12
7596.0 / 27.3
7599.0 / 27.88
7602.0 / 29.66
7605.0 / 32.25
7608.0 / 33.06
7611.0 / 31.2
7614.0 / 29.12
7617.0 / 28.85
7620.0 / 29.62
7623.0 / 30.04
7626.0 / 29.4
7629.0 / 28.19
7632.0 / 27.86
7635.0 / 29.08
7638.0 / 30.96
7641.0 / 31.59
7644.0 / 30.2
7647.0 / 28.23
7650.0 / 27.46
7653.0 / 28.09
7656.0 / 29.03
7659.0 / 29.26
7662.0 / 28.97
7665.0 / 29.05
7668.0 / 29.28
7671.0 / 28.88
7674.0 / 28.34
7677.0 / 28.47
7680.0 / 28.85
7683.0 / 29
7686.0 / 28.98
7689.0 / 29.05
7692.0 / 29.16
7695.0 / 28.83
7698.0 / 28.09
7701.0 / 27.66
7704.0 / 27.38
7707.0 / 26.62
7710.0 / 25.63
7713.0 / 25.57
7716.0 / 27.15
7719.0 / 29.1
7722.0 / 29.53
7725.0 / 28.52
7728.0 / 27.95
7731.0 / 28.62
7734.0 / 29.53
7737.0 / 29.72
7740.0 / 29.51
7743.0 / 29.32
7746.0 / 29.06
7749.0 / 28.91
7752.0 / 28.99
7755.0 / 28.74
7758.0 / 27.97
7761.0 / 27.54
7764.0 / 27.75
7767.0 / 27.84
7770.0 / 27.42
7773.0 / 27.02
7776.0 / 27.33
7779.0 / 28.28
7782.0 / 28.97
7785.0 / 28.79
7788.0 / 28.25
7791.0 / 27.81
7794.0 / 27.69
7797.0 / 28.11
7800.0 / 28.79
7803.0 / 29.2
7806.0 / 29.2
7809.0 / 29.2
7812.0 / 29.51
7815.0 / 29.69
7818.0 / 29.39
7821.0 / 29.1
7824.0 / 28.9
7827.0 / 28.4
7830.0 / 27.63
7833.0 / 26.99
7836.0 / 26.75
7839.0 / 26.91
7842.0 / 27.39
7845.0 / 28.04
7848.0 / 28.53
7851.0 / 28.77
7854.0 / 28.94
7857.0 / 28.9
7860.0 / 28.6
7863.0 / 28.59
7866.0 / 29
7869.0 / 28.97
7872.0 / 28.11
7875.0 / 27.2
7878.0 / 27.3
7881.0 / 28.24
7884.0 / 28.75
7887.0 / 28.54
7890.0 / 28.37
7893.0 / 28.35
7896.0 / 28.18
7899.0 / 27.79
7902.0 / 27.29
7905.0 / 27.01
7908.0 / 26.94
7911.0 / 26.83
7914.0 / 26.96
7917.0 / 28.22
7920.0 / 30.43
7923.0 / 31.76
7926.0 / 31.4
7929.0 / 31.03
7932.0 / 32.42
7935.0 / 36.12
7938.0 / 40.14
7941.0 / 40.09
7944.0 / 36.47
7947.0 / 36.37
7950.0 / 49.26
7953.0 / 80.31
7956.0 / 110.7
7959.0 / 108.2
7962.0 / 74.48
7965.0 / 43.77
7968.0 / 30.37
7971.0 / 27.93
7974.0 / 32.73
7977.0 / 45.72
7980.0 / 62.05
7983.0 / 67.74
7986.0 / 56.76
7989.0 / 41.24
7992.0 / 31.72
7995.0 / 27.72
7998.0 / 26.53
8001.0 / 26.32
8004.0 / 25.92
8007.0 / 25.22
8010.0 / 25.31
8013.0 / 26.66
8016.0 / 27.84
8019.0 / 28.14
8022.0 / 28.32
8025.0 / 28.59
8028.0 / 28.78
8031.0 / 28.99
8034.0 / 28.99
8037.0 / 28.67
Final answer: 1.5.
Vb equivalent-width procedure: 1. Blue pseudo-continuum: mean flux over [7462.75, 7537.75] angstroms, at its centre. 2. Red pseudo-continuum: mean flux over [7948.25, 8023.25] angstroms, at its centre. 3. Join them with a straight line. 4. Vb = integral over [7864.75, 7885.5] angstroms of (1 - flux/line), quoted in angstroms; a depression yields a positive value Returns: 6.6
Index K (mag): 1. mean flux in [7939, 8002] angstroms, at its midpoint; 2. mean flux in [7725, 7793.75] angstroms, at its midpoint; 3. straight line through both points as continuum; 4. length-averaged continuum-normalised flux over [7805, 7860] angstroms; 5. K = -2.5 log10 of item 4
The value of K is 0.253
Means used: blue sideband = 28.4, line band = 28.5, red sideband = 50.4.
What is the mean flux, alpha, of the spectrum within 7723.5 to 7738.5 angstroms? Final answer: 28.9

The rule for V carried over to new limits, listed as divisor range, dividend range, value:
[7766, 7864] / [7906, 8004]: 1.59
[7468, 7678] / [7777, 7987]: 1.35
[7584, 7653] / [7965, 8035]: 1.29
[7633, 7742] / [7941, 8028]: 1.64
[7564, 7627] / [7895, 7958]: 1.49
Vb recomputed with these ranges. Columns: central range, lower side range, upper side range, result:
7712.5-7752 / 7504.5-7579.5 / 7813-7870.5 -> -1.0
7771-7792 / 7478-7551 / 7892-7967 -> 5.3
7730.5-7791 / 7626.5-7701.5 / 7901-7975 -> 9.6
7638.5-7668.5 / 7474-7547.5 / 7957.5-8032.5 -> 2.2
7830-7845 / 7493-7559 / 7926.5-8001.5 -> 5.3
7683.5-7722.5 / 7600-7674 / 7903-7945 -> 2.8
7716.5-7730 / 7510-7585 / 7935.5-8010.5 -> 2.6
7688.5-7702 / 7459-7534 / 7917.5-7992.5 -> 3.1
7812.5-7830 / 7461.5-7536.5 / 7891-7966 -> 4.4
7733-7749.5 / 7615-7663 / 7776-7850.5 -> -0.4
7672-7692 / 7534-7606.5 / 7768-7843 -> -0.7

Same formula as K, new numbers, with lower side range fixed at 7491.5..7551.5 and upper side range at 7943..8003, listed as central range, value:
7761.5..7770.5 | 0.41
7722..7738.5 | 0.31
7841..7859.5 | 0.49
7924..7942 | 0.36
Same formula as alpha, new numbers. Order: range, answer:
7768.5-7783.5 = 27.8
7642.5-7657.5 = 28.6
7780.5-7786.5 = 28.9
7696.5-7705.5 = 27.7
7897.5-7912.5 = 27.2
